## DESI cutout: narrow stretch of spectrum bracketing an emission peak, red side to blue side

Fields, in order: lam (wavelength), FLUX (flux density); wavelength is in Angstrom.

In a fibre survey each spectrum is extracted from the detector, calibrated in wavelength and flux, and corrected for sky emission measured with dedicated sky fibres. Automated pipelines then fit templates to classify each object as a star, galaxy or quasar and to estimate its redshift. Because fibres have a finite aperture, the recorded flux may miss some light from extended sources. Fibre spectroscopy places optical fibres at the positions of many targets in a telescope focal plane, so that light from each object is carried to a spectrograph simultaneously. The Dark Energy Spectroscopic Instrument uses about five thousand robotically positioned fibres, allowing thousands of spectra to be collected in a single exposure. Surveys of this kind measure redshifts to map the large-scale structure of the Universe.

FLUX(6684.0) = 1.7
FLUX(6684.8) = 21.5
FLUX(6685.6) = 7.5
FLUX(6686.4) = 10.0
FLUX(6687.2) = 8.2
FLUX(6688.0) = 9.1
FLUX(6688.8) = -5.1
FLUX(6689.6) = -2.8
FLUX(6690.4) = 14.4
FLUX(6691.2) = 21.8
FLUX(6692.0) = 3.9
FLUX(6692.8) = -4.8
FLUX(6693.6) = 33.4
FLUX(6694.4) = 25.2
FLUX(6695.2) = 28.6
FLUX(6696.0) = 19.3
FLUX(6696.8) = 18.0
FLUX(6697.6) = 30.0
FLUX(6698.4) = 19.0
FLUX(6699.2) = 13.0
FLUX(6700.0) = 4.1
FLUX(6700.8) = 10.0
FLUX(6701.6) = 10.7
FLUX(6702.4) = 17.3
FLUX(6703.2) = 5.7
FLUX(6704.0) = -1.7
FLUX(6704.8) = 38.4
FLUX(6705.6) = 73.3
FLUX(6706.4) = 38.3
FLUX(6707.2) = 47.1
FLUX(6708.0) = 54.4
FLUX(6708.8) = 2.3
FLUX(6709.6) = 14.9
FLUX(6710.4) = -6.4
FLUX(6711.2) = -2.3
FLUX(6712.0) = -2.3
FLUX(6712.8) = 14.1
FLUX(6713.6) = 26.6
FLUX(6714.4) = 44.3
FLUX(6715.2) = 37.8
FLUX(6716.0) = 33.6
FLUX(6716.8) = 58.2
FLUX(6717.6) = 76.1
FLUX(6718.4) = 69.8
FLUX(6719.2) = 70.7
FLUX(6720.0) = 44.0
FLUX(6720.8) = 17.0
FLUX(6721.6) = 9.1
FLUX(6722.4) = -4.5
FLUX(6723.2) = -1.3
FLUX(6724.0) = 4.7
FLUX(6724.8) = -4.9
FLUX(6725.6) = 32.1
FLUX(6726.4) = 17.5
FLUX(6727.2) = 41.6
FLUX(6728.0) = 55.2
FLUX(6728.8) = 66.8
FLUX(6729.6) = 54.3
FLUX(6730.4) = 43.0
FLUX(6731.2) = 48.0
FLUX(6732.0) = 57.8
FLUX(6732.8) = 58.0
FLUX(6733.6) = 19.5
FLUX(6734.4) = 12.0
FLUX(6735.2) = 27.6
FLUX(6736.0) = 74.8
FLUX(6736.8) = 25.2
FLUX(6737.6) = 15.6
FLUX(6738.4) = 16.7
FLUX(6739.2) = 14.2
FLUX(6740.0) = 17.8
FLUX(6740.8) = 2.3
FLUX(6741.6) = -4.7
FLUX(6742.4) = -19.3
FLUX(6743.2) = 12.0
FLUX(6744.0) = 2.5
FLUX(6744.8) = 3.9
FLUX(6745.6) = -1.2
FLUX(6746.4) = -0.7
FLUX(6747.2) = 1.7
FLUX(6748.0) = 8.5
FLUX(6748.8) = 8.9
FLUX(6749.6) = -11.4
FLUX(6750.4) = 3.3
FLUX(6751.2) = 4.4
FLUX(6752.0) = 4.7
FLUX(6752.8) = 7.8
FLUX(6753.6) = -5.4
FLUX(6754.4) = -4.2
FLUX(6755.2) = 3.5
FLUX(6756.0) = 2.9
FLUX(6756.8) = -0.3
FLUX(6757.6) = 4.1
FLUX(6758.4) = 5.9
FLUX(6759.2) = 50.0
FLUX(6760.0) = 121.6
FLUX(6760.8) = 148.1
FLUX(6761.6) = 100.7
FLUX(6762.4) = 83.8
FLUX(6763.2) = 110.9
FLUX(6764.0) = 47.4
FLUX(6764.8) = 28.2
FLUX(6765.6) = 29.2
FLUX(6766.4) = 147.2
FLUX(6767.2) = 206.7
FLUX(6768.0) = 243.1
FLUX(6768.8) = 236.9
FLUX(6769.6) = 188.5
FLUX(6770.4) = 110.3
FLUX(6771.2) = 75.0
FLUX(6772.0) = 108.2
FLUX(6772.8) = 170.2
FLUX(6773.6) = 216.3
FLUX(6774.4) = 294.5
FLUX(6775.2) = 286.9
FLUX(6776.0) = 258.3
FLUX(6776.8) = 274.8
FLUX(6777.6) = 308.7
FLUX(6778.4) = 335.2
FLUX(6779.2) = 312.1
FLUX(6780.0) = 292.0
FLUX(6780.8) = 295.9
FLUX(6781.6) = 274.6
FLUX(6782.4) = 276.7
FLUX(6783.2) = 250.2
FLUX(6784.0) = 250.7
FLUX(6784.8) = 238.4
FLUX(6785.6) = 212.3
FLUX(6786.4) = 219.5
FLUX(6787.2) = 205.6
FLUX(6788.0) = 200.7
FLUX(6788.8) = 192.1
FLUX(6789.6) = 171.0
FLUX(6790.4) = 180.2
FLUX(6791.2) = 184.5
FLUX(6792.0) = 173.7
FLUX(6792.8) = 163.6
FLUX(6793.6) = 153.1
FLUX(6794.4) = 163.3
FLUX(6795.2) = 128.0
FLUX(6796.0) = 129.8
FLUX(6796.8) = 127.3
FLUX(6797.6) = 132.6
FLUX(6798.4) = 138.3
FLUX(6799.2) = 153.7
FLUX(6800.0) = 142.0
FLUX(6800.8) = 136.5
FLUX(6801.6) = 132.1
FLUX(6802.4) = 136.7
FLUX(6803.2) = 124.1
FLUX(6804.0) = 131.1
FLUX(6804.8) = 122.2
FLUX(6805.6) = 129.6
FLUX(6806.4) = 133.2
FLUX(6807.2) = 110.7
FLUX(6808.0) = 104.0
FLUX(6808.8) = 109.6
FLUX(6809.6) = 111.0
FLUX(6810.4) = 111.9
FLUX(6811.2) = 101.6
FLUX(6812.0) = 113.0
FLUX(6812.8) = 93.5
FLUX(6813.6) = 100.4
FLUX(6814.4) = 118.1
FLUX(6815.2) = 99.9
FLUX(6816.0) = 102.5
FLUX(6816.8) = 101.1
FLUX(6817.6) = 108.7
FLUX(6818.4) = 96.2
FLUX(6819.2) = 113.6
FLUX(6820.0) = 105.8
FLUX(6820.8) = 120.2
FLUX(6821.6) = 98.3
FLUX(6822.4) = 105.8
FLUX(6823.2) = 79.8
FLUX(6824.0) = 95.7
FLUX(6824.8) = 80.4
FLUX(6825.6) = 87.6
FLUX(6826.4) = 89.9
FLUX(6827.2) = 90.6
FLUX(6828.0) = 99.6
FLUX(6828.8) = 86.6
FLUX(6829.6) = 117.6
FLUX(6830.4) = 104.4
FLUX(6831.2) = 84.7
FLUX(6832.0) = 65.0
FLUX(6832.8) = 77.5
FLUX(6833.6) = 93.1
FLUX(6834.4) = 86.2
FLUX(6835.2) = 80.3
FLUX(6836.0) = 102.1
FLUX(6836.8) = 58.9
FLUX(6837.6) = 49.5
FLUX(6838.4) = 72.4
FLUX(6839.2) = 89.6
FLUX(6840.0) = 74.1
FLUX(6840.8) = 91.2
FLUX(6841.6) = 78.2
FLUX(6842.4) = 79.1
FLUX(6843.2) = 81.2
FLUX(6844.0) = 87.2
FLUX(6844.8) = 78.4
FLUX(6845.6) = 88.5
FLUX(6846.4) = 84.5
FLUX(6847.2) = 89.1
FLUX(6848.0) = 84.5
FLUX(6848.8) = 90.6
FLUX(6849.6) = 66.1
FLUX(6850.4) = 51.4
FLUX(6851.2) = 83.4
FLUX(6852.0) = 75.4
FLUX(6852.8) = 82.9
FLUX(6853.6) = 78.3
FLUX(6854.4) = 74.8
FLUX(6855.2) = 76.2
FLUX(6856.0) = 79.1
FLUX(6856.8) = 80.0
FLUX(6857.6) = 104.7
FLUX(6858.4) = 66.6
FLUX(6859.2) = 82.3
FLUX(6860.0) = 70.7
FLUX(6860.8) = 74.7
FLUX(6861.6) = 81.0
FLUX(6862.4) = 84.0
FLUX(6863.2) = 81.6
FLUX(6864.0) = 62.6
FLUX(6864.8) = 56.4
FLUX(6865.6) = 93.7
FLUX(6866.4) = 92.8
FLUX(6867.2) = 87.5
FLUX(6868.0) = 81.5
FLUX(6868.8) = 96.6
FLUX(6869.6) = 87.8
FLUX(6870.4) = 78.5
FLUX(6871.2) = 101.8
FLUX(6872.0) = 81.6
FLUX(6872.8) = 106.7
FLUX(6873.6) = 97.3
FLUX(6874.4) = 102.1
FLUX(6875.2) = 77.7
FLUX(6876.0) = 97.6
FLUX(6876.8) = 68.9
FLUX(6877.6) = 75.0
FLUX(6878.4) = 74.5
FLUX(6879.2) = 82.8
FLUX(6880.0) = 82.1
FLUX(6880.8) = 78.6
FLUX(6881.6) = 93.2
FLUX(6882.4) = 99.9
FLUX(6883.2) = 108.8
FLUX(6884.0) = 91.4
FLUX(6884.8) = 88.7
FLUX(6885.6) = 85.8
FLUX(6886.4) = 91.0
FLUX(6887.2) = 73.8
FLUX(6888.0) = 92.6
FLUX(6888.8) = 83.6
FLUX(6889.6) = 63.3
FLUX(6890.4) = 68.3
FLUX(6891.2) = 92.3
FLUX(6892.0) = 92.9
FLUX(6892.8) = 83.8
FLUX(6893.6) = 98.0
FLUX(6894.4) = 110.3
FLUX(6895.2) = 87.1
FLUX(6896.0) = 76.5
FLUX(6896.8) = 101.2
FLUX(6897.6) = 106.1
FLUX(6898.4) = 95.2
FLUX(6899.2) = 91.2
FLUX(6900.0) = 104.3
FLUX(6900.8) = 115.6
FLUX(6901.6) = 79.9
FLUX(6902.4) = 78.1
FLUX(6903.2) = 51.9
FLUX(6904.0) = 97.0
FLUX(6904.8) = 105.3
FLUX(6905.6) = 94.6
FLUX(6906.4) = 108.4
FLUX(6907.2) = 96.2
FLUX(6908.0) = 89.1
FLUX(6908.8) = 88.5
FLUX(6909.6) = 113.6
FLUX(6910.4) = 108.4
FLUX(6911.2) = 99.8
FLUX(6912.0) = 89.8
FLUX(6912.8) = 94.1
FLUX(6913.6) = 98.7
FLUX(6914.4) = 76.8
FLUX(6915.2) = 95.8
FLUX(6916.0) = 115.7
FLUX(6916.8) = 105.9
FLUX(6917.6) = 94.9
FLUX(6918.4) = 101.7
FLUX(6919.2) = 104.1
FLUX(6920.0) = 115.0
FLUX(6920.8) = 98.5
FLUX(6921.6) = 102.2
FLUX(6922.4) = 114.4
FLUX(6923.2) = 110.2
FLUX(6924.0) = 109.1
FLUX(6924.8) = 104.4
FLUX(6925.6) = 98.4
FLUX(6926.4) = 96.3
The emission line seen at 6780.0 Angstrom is Ly-alpha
